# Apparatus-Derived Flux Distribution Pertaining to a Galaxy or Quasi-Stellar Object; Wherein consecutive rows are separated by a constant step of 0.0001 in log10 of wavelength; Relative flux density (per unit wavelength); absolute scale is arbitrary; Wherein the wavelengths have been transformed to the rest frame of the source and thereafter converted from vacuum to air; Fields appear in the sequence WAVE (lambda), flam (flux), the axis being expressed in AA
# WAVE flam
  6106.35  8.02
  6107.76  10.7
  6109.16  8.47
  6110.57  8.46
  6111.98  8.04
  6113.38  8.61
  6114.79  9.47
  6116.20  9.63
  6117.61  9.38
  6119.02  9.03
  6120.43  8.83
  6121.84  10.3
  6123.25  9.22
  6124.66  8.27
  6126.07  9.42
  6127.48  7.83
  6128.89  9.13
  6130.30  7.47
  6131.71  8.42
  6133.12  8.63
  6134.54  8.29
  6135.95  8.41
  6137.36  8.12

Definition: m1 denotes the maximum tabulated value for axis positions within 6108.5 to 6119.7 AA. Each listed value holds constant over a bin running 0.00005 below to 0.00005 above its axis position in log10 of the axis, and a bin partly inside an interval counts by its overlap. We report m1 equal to 9.63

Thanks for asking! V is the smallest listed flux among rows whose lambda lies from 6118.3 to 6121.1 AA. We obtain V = 8.83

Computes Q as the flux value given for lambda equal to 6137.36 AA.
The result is 8.12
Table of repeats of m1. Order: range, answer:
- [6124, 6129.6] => 9.42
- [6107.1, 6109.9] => 10.7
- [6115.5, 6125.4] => 10.3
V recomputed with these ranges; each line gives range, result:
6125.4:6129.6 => 7.83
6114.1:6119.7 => 9.03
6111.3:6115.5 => 8.04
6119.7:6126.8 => 8.27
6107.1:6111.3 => 8.46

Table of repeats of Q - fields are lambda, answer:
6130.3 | 7.47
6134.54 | 8.29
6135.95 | 8.41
